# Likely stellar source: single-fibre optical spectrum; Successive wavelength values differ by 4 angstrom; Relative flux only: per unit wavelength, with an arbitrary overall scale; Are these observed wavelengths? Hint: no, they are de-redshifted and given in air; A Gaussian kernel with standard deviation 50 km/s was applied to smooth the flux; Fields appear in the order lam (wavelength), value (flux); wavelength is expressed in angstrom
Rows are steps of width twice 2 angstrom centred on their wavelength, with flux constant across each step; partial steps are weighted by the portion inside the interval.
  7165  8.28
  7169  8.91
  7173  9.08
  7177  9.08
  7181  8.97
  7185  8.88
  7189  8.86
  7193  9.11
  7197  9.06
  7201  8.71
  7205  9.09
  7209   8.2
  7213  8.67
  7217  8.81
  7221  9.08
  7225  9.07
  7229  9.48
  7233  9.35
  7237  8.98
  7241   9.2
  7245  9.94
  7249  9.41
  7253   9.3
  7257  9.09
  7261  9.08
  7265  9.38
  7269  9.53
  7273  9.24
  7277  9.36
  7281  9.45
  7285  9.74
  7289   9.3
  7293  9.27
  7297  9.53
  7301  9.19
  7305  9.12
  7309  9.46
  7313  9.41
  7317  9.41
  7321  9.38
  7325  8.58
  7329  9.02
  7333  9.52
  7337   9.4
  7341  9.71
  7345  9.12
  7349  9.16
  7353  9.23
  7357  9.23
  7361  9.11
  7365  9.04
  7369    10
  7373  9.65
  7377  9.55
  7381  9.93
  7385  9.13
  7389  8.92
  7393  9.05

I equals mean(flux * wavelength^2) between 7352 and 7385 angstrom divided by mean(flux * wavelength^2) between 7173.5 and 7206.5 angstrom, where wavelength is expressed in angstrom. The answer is 1.11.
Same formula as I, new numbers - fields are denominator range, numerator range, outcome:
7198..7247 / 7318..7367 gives 1.05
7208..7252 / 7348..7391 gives 1.07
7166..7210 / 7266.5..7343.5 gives 1.08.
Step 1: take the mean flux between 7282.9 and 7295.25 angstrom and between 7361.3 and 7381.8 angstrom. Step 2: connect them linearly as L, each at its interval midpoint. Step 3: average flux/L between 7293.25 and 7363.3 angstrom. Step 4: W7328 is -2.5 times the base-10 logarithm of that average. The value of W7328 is 0.03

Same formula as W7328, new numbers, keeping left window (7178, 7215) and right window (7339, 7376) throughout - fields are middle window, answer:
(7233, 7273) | -0.03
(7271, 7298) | -0.03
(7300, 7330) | 0.00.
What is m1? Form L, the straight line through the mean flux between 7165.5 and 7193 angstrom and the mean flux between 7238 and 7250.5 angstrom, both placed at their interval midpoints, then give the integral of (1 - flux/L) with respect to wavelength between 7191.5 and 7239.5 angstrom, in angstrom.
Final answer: 1.4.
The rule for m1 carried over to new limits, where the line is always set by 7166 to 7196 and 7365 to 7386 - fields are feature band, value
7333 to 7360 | 0.58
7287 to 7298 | -0.01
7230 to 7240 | -0.06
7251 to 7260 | 0.03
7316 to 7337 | 0.58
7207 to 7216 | 0.59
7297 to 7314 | 0.12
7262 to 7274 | -0.15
